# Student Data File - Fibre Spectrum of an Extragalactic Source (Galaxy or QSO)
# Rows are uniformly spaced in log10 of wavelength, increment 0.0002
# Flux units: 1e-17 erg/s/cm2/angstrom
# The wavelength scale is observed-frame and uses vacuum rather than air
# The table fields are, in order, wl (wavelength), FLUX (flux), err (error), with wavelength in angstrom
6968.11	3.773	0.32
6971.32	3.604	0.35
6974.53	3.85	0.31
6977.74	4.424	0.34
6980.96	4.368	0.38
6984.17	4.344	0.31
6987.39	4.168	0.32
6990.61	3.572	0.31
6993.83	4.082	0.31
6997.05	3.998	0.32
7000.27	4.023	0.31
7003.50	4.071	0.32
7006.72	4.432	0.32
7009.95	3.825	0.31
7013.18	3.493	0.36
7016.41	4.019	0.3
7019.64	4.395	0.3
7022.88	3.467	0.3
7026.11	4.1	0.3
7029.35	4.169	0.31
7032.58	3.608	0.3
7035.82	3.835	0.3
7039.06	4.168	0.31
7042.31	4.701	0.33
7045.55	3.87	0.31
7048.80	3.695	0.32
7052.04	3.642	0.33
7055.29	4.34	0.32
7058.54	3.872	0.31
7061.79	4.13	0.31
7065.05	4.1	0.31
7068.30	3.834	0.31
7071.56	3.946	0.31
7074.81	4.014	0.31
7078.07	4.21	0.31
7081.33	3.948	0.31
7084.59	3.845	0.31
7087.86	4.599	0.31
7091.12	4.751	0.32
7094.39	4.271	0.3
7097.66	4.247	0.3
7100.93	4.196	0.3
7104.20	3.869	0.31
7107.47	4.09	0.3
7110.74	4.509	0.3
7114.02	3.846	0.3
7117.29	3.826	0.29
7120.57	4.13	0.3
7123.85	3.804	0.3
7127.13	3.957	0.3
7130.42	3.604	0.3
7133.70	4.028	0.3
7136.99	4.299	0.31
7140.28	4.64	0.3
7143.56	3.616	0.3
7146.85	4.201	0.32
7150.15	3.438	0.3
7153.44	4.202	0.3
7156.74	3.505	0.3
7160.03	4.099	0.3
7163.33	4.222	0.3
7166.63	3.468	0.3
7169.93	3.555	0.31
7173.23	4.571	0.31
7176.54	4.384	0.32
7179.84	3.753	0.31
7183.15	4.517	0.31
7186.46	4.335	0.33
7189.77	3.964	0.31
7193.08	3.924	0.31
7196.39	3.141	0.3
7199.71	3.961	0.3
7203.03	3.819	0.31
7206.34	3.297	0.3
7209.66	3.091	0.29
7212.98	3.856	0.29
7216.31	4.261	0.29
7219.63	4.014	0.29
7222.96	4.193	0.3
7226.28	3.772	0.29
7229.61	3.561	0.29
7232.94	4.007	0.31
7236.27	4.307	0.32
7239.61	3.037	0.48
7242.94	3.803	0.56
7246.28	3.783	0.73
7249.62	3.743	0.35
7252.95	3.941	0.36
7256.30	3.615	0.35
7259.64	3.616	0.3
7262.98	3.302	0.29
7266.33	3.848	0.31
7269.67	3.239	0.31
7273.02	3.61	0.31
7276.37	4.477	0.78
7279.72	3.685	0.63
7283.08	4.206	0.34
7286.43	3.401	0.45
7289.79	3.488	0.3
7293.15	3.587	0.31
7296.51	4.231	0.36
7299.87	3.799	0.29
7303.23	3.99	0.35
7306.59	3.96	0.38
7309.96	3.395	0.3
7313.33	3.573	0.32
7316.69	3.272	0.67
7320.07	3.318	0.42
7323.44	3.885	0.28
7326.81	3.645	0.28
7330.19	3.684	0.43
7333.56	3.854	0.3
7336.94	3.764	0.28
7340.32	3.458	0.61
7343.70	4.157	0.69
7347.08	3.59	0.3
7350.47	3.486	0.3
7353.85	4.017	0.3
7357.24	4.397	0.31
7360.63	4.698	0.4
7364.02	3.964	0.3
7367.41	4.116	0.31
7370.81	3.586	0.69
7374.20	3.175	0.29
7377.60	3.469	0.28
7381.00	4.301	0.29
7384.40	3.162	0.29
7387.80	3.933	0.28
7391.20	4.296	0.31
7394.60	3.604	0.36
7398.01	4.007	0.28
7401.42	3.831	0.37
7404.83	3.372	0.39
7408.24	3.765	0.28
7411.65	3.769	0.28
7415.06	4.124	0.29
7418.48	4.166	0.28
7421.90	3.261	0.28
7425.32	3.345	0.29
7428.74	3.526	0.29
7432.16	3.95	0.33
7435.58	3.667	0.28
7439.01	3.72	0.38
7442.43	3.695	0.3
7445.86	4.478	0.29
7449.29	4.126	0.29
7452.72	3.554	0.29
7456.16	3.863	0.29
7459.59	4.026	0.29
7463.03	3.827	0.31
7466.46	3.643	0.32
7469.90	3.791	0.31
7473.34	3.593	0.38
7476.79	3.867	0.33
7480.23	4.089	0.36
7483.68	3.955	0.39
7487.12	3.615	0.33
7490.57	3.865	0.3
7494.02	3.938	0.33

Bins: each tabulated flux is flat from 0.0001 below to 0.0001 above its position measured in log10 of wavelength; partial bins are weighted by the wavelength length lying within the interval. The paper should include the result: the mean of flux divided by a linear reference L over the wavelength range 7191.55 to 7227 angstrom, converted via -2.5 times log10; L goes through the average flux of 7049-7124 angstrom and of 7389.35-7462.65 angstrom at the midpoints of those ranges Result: 0.07 mag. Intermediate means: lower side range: 4.09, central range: 3.76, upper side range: 3.82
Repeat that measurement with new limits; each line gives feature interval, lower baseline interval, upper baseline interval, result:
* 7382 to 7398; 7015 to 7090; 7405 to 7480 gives 0.007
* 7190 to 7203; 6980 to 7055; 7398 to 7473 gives 0.053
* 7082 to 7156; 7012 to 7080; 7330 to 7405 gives -0.035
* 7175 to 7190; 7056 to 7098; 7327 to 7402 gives -0.048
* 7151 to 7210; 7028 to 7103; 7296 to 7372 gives 0.022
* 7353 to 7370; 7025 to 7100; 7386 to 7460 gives -0.094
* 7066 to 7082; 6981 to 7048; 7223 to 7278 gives -0.013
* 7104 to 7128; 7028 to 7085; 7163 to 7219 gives -0.018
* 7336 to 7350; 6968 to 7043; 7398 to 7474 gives 0.034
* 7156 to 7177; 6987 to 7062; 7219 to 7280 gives -0.035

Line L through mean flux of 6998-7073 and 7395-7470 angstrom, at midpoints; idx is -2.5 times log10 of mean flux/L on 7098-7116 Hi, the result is -0.04 mag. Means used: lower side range 3.99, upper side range 3.79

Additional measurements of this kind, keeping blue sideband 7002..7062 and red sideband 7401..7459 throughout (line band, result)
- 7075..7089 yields -0.04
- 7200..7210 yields 0.11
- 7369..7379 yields 0.12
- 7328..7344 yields 0.02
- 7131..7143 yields -0.07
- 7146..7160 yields 0.02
